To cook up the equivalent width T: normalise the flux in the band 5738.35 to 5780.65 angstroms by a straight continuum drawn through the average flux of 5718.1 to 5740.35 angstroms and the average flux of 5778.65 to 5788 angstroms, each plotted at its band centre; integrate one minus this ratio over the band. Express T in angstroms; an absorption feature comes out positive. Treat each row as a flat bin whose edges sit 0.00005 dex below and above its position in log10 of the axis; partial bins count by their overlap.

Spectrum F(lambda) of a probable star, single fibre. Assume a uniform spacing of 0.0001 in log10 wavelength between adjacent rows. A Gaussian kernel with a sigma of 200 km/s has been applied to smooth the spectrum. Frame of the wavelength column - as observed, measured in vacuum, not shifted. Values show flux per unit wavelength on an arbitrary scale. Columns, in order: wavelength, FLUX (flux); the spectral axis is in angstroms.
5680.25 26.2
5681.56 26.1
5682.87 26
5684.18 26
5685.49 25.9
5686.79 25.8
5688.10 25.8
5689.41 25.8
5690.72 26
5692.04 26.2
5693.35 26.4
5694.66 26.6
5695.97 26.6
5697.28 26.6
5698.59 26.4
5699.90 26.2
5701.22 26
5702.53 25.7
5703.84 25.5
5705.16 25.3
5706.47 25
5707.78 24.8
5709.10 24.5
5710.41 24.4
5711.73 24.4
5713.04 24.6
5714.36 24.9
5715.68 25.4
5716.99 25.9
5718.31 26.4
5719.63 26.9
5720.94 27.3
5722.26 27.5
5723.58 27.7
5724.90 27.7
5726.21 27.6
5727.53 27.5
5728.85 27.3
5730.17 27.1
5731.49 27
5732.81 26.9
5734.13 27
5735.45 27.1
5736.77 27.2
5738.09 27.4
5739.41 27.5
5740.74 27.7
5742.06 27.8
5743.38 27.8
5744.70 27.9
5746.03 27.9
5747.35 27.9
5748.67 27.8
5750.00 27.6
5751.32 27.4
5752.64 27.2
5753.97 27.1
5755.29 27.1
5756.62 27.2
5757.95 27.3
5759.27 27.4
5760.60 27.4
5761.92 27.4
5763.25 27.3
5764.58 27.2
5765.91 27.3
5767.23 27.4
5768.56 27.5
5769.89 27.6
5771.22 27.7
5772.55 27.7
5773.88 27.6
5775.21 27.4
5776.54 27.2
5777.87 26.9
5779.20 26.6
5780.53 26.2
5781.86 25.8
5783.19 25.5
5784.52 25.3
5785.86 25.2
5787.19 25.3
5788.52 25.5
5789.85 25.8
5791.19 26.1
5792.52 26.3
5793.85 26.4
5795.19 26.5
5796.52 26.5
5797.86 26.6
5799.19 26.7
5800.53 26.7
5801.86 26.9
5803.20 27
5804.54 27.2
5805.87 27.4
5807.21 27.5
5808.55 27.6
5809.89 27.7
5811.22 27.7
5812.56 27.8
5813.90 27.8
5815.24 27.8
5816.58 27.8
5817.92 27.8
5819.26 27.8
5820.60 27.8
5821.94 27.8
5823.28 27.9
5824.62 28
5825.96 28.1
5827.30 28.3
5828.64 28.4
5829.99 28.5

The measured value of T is -1.7 angstroms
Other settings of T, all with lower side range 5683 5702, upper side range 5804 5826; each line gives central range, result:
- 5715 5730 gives -0.3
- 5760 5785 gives 0.2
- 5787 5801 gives 0.6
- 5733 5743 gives -0.2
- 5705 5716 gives 0.7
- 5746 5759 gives -0.2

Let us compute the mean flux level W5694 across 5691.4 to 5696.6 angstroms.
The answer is 26.5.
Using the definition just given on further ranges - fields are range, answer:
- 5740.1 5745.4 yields 27.8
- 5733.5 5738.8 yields 27.2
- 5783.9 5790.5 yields 25.4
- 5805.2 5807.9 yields 27.5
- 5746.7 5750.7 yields 27.8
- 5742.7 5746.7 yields 27.9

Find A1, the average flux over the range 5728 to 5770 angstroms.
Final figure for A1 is 27.4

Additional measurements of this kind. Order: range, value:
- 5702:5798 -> 26.7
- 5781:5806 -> 26.2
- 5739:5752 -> 27.7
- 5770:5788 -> 26.5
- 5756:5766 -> 27.3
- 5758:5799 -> 26.7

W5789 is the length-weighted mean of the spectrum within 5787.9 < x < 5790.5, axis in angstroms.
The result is 25.7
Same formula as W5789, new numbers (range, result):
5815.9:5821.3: 27.8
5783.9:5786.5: 25.2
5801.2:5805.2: 27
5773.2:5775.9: 27.5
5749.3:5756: 27.3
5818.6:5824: 27.8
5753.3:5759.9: 27.2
